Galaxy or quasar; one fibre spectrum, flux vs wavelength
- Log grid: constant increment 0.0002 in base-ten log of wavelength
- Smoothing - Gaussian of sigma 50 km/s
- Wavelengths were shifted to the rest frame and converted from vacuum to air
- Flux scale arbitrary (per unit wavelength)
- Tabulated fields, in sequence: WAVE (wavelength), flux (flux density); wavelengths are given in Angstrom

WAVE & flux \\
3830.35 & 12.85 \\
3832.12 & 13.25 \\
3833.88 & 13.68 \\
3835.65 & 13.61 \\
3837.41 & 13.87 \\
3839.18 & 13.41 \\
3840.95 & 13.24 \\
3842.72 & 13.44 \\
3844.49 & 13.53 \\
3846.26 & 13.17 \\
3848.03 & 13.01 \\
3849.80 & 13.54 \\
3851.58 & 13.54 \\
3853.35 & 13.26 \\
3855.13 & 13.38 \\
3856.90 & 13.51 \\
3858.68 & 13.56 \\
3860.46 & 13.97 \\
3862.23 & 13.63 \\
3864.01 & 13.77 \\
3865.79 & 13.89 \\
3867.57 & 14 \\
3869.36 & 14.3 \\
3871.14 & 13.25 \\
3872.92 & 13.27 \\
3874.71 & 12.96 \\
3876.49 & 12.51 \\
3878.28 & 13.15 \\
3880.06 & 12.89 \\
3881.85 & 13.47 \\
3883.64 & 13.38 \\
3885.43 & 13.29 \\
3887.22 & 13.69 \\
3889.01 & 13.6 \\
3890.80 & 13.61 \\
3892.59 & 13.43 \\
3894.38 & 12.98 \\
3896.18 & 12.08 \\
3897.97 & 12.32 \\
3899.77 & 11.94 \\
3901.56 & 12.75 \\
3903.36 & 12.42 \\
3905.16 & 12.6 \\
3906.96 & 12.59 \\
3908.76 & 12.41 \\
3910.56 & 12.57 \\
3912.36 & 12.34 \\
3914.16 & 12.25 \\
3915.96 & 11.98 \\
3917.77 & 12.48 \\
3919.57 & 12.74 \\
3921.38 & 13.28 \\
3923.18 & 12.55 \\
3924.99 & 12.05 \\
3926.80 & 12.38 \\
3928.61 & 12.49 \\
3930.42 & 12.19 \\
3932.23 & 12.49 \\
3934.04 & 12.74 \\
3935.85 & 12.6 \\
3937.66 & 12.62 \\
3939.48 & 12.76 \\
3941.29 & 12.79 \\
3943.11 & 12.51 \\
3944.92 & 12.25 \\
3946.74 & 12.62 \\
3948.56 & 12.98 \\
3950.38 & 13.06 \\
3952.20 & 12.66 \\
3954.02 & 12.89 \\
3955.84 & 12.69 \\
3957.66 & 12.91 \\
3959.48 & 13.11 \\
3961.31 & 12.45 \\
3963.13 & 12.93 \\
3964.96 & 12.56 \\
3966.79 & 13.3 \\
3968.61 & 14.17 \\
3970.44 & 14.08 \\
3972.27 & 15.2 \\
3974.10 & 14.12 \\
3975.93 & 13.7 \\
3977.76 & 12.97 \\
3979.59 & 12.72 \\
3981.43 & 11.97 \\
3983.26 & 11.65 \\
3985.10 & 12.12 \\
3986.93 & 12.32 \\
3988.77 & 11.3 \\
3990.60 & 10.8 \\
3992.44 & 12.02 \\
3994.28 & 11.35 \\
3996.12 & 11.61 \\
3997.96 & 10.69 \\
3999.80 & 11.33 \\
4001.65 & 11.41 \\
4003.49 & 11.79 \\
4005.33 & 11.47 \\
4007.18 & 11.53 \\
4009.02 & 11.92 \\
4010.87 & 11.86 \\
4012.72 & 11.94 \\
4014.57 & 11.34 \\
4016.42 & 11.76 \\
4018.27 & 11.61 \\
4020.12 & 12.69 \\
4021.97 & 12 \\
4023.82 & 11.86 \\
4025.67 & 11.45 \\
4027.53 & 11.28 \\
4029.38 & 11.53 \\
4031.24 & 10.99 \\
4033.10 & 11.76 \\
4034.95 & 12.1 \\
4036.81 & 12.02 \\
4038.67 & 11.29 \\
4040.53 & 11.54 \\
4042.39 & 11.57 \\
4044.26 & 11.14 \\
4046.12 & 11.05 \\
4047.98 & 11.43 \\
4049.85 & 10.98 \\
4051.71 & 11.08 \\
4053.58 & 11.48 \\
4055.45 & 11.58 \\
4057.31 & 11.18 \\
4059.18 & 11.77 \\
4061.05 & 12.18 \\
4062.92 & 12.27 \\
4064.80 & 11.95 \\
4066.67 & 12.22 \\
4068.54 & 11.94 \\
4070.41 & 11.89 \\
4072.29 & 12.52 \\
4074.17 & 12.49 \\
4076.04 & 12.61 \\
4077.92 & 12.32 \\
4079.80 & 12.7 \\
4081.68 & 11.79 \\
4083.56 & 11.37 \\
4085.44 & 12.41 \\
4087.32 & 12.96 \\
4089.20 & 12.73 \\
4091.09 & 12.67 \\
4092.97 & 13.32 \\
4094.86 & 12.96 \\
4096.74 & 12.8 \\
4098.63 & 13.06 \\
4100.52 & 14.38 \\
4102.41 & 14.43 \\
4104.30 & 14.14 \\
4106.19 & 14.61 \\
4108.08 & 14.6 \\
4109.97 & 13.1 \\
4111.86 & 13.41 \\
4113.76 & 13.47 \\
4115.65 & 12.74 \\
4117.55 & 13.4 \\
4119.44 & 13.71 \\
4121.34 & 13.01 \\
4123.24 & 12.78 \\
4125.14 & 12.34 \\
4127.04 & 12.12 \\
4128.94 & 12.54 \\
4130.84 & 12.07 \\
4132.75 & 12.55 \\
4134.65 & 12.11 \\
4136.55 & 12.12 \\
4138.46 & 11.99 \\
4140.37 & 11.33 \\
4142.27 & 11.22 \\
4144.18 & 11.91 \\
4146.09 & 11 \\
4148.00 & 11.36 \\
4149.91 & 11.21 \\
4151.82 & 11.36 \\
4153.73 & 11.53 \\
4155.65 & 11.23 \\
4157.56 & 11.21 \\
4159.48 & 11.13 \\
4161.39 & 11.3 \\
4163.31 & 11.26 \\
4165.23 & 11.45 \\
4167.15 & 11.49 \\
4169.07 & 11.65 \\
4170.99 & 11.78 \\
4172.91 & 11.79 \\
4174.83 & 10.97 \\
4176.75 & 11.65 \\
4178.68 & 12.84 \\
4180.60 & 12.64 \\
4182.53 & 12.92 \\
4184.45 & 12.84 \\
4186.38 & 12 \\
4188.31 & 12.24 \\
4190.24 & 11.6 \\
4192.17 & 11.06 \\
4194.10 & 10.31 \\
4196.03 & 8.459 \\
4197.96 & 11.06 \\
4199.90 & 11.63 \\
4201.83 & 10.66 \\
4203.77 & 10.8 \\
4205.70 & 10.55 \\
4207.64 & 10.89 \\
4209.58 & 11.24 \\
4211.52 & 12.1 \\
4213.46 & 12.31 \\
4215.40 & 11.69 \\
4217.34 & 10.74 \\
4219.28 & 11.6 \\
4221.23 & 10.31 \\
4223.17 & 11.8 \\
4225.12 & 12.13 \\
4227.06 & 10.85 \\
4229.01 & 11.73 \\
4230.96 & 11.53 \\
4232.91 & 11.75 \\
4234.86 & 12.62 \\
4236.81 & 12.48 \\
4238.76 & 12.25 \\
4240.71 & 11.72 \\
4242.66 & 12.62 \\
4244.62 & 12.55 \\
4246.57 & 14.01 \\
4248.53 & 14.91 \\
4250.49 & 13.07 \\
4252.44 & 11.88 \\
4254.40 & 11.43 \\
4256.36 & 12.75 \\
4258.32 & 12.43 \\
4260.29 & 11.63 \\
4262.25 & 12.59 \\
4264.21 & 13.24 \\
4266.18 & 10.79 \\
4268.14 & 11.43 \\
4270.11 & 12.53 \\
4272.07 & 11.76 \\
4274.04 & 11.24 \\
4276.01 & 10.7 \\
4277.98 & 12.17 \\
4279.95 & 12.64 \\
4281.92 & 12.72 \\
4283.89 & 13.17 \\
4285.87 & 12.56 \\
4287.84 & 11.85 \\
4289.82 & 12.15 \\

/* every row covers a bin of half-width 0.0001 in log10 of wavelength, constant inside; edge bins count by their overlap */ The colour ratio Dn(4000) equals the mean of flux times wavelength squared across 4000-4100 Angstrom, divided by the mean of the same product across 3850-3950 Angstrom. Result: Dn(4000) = 1.0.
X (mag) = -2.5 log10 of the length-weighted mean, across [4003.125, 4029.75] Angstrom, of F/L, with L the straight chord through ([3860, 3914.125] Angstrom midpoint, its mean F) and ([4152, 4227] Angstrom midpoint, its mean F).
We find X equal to 0.06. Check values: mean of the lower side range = 13.1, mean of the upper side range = 11.4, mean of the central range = 11.7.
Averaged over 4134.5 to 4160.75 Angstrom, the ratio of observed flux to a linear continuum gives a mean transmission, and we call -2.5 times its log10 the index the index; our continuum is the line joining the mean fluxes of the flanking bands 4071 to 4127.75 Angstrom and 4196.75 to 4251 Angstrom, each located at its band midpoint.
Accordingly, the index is 0.10 mag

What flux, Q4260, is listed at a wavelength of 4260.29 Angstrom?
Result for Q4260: 11.63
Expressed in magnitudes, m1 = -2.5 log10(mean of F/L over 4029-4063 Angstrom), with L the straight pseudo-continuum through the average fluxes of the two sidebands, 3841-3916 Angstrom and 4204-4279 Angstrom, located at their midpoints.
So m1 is 0.10 mag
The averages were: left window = 13.1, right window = 11.9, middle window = 11.5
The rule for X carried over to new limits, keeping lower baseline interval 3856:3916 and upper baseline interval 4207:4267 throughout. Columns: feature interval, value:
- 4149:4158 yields 0.09 mag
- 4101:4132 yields -0.07 mag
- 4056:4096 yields 0.02 mag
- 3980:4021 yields 0.10 mag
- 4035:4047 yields 0.10 mag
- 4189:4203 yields 0.14 mag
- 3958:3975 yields -0.06 mag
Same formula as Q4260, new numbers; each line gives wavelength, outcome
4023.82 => 11.86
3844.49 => 13.53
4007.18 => 11.53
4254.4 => 11.43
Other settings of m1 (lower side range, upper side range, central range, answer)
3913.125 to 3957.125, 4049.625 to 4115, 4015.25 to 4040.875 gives 0.08 mag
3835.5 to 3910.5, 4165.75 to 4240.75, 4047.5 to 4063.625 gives 0.07 mag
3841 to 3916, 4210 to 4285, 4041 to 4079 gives 0.07 mag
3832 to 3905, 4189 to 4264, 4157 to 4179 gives 0.05 mag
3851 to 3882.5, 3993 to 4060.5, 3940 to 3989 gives -0.05 mag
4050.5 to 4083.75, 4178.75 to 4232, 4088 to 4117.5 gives -0.14 mag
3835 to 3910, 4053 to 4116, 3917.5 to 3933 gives 0.05 mag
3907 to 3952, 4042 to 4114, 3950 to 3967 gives -0.03 mag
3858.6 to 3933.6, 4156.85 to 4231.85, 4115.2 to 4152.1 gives -0.04 mag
